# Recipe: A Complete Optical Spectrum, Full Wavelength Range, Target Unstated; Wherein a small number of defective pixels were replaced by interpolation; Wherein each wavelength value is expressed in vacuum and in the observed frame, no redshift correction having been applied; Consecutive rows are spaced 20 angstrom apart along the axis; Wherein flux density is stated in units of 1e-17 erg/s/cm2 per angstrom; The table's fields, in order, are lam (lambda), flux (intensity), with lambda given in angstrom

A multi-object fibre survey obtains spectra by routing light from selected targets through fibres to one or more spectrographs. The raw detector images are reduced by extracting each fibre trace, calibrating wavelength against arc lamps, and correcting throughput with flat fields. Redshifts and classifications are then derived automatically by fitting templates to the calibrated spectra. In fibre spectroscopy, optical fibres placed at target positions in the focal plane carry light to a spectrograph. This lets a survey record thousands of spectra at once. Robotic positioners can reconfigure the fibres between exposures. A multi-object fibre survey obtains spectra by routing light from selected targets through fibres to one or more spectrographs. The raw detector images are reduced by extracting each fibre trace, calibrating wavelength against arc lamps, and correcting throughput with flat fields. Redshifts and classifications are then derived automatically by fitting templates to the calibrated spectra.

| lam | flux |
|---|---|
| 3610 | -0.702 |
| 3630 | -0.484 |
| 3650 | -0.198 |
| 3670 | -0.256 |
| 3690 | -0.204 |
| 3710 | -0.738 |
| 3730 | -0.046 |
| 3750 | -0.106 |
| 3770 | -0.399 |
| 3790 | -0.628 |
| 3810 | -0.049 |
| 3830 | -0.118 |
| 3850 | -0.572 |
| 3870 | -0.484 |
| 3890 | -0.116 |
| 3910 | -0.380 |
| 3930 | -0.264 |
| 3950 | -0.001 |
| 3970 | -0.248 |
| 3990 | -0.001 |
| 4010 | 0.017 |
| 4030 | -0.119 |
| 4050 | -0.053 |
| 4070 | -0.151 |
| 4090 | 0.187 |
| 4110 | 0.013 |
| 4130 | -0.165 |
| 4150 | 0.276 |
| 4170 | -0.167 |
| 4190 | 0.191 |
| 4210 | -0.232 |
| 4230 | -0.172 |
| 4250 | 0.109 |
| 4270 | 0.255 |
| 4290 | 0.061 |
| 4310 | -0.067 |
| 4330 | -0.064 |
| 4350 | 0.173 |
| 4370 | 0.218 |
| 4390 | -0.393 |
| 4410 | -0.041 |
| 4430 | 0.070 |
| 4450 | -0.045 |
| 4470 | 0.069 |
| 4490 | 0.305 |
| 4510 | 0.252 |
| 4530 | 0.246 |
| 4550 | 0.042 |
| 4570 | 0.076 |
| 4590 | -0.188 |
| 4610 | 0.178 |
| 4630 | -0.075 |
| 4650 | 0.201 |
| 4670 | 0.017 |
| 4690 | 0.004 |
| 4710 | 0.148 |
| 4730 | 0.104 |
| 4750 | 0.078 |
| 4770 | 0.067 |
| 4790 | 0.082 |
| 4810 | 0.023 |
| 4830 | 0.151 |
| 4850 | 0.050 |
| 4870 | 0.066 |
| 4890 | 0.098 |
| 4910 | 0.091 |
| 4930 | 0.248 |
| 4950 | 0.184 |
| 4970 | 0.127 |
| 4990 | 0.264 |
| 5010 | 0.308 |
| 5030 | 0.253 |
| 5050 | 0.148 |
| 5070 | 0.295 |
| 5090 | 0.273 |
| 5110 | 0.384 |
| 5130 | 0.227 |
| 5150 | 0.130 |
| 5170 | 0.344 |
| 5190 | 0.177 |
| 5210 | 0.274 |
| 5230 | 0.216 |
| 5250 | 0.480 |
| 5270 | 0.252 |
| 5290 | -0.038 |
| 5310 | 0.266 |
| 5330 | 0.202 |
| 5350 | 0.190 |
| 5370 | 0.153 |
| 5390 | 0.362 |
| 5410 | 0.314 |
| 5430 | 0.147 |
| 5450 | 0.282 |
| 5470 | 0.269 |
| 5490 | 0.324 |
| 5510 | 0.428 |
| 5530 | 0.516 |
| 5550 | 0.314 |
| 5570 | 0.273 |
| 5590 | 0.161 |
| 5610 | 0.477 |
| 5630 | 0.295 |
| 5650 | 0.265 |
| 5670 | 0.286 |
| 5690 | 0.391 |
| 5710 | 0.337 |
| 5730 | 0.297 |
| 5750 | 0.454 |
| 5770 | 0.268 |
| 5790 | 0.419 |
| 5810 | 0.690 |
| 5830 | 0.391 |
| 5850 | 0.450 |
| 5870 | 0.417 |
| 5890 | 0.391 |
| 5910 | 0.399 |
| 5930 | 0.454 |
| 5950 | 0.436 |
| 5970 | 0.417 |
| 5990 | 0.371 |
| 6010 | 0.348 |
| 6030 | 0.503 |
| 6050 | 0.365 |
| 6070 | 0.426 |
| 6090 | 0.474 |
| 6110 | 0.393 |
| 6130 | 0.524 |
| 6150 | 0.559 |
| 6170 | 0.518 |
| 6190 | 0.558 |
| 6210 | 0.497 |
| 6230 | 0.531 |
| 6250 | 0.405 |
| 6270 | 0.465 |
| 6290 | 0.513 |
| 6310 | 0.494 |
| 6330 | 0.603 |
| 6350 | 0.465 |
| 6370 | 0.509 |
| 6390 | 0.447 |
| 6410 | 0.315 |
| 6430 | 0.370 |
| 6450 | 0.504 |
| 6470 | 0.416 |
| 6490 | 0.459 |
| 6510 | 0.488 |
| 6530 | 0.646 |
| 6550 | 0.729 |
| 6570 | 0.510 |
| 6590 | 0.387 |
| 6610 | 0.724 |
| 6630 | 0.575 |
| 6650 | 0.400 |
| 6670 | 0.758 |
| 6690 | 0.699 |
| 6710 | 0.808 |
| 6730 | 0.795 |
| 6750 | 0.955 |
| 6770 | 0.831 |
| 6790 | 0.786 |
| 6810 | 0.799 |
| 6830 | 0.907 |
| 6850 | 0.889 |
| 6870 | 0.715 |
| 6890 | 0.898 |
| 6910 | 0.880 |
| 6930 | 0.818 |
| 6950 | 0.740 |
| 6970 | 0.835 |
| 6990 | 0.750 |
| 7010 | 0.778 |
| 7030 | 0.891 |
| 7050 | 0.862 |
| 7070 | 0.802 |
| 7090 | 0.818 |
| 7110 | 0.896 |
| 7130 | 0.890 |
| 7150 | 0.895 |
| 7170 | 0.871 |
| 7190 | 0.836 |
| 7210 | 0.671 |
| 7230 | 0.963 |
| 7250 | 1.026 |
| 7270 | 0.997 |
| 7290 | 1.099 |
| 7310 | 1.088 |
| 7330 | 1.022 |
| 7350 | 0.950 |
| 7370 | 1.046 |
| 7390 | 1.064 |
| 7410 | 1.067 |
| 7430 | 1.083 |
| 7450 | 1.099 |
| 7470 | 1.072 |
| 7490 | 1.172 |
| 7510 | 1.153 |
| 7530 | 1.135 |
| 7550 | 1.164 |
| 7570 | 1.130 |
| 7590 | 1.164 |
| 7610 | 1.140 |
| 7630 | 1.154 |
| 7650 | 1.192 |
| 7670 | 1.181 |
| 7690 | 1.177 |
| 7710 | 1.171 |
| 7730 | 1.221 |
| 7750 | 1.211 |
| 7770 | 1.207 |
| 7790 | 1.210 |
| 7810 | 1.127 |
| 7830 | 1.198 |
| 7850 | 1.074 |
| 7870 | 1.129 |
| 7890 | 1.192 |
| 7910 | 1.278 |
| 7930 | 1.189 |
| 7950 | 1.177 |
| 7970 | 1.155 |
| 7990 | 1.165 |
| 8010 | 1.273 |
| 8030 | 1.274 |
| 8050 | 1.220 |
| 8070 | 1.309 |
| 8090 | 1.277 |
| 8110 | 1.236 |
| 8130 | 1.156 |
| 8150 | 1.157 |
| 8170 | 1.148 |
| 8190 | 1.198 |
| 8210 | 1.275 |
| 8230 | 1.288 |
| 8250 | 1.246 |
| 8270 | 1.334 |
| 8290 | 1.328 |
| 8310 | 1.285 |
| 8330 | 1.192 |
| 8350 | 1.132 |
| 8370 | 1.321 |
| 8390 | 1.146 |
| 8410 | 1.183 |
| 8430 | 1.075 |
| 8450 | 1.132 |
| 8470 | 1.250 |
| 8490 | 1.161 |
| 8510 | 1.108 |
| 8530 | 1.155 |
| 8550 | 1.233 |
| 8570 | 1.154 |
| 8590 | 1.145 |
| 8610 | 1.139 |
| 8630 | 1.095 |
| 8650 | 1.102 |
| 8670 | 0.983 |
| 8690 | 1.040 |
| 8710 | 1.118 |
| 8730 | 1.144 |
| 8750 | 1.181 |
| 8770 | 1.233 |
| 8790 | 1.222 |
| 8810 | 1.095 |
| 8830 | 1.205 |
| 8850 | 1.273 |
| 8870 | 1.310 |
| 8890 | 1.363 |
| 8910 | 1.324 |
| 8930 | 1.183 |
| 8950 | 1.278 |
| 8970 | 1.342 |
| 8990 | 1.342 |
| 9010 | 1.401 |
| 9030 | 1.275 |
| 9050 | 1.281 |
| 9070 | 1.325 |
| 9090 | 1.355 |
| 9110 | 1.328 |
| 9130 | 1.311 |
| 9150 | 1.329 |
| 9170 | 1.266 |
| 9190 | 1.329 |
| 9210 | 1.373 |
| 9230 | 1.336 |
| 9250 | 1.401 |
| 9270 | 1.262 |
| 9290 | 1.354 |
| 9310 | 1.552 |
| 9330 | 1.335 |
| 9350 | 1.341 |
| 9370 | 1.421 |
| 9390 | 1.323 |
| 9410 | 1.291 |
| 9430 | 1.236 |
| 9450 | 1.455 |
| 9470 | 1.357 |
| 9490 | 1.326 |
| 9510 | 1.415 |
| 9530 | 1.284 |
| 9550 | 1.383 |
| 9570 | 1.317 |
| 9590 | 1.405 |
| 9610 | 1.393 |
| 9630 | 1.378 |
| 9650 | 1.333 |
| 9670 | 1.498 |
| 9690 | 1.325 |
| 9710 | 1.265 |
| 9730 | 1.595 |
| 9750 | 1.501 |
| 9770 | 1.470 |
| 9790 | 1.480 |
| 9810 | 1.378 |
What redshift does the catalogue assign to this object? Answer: 0.674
